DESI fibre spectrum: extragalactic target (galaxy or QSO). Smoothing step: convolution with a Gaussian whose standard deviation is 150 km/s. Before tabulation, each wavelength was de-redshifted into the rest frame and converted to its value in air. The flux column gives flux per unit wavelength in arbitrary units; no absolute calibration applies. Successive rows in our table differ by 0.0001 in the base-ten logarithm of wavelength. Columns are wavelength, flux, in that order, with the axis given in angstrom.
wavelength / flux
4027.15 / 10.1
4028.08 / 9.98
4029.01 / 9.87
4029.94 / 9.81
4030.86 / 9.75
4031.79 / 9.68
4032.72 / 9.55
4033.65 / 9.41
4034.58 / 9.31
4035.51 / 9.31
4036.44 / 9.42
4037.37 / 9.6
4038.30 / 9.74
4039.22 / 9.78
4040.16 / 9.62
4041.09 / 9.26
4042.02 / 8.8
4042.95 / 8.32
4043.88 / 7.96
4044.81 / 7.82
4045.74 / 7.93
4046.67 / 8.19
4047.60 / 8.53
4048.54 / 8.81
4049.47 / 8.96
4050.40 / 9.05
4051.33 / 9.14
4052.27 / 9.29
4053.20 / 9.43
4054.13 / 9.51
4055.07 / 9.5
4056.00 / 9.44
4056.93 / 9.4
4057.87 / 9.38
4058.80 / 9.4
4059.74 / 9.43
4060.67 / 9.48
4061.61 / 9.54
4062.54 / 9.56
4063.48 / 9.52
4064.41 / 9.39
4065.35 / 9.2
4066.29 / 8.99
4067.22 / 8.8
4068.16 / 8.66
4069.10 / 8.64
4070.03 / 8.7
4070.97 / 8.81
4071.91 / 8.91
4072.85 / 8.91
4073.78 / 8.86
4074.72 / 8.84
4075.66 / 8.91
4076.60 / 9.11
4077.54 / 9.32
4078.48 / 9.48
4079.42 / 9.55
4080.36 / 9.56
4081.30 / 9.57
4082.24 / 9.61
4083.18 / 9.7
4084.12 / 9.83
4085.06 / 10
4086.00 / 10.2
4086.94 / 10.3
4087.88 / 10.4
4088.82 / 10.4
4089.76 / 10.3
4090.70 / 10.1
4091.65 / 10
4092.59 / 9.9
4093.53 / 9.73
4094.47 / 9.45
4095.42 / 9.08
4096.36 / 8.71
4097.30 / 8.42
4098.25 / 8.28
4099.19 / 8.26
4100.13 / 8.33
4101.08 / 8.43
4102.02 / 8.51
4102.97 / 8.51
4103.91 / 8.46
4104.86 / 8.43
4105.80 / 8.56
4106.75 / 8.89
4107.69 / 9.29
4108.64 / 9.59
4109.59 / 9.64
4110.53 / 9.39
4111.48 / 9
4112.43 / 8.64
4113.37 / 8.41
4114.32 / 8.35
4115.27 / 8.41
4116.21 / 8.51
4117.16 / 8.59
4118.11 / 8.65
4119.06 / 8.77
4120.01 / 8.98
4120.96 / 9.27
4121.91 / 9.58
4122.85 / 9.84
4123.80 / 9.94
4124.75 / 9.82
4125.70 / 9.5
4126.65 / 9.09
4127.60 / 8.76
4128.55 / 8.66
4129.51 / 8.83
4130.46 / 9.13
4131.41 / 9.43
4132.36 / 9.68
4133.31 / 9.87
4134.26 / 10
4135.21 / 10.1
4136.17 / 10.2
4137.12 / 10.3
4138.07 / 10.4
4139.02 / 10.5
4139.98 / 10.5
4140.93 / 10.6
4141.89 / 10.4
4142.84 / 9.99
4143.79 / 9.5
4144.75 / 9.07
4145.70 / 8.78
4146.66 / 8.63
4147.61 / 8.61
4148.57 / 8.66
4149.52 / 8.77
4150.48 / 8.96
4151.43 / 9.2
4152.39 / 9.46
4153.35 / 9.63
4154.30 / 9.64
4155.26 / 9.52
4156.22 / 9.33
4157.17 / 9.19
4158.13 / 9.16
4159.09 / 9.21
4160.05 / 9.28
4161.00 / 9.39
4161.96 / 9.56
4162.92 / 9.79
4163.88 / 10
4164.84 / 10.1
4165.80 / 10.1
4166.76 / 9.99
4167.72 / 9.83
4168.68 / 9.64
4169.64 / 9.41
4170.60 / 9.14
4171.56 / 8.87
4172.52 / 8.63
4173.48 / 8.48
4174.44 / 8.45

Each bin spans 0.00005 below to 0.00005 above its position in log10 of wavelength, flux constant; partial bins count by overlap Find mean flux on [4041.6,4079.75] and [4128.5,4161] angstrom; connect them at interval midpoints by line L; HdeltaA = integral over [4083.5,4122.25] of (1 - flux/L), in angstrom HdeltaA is 0.5 angstrom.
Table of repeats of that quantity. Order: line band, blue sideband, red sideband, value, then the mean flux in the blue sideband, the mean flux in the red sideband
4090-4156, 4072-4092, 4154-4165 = 2.25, 9.65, 9.49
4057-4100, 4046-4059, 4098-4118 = -2.08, 9.12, 8.7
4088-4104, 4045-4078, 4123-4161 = 0.16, 9.06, 9.5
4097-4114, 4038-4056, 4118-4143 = 1.31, 8.94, 9.67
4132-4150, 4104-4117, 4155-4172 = -0.94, 8.84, 9.53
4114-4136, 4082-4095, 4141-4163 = 0.85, 10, 9.31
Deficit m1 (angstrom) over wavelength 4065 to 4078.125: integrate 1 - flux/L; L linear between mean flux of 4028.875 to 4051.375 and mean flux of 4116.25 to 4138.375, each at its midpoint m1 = 0.4 angstrom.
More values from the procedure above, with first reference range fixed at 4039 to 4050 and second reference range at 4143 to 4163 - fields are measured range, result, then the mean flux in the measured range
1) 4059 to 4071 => -0.6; 9.15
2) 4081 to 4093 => -1.6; 10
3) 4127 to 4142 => -1.2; 9.81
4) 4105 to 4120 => 0.3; 8.84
